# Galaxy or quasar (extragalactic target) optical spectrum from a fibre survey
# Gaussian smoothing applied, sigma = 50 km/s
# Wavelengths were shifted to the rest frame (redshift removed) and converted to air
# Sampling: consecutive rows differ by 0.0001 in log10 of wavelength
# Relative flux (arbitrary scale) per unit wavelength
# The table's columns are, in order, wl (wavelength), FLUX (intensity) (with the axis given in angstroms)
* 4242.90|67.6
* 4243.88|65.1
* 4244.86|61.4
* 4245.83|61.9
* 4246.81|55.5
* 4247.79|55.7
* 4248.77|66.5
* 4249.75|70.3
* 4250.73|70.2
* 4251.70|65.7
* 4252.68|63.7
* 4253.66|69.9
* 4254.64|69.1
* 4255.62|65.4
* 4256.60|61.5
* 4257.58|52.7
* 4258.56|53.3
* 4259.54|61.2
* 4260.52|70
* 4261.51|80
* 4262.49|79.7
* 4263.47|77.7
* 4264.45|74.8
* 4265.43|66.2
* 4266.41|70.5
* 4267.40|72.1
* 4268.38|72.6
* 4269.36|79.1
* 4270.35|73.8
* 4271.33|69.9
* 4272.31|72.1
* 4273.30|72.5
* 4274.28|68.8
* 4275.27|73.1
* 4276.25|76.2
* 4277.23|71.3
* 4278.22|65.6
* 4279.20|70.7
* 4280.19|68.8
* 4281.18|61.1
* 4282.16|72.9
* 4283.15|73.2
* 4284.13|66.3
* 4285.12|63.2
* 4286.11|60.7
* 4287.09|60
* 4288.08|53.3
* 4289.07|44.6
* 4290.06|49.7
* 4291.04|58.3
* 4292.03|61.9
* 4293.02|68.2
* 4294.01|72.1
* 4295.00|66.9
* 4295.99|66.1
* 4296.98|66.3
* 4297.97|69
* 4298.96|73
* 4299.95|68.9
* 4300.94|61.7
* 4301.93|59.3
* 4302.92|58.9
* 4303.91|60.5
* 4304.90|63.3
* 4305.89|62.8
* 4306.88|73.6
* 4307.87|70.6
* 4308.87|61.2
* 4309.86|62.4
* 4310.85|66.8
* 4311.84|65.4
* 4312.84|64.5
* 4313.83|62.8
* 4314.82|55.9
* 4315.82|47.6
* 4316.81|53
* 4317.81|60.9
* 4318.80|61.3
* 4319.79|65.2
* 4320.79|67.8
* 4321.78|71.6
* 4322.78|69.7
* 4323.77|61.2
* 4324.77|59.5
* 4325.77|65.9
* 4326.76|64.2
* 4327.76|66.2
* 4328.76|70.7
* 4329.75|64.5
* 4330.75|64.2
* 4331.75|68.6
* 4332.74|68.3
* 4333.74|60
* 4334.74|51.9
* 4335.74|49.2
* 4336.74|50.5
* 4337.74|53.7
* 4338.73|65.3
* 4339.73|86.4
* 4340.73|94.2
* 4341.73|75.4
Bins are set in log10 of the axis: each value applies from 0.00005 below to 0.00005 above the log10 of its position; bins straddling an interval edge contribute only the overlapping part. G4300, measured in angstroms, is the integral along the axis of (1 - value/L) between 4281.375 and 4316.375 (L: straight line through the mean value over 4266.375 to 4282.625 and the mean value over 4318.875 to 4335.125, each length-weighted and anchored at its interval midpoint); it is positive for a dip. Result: 2.6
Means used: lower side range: 71.2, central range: 63.2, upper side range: 65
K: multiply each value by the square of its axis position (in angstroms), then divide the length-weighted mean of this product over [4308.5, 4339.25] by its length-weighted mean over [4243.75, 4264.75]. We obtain 0.97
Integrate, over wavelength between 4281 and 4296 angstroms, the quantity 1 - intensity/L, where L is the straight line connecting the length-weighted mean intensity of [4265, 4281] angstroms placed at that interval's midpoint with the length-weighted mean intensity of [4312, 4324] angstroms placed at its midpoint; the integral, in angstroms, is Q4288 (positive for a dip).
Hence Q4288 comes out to 1.3 angstroms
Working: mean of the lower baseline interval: 71.2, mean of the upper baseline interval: 61.9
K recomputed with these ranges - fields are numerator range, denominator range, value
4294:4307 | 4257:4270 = 0.95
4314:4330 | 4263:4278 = 0.89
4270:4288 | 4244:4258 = 1.09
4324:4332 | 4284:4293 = 1.15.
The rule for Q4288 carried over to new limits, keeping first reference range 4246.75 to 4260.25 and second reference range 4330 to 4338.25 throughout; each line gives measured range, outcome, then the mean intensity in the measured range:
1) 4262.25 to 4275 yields -2.2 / 72.9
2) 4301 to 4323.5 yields -1.2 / 62.9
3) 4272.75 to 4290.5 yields -1.0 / 65.1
